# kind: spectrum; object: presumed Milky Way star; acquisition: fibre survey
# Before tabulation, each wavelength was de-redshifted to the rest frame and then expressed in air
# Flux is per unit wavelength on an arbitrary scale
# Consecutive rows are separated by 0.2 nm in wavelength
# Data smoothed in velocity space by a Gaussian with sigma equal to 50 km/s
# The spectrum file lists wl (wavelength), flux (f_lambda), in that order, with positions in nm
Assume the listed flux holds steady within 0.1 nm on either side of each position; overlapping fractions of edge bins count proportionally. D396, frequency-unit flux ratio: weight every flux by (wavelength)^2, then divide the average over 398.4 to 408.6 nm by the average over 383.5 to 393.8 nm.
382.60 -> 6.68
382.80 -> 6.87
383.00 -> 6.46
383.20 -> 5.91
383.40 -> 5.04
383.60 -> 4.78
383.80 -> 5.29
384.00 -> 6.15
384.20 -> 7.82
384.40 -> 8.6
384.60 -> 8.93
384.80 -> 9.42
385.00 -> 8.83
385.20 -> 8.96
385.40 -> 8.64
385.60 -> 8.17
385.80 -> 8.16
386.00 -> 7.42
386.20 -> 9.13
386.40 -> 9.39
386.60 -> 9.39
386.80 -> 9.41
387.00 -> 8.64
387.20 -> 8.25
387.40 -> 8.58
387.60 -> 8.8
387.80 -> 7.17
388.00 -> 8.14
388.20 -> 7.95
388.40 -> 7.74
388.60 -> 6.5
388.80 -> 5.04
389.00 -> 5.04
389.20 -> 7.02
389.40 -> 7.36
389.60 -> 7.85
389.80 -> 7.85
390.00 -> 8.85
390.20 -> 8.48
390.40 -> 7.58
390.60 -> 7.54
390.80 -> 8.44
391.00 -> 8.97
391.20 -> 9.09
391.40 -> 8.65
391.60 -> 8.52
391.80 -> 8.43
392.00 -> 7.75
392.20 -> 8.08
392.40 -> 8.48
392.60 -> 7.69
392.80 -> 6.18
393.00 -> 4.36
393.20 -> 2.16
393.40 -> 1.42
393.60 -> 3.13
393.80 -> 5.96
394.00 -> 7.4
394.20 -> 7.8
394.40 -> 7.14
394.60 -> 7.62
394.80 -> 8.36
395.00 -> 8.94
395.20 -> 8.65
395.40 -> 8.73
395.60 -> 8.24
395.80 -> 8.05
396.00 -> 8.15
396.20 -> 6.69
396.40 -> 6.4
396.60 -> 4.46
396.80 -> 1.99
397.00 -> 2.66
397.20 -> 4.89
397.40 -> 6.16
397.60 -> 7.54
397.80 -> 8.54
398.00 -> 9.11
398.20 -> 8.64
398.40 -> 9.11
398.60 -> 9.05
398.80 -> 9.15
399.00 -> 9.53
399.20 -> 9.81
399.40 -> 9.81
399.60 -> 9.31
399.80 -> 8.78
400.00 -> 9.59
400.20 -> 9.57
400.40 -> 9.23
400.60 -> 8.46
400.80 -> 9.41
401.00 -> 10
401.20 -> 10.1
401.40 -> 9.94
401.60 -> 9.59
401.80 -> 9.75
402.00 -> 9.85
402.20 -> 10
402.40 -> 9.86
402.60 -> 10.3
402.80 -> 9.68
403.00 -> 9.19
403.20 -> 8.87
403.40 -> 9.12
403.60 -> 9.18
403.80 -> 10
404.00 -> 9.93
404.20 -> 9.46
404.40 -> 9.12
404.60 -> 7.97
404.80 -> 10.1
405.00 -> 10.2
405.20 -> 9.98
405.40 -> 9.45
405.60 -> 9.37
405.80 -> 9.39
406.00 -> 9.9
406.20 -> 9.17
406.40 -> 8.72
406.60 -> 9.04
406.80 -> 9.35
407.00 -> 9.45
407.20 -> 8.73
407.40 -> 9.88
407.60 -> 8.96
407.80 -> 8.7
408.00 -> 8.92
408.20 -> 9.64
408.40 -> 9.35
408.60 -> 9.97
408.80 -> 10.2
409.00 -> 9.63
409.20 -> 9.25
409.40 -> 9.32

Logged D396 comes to 1.35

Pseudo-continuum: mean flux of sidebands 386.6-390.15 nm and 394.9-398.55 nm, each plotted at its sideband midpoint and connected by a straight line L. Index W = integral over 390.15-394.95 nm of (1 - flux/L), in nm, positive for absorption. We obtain 0.23 nm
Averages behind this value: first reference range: 7.72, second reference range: 7.08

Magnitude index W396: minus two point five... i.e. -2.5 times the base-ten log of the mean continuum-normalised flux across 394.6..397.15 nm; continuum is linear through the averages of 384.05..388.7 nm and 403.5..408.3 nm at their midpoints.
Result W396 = 0.292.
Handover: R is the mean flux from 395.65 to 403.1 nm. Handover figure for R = 8.44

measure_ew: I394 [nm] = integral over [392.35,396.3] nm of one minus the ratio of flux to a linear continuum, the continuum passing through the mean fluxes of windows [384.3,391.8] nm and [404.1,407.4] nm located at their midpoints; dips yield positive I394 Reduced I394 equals 0.86 nm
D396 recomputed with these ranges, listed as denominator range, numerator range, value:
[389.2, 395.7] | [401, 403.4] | 1.39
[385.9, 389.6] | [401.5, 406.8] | 1.32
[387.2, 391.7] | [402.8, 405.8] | 1.30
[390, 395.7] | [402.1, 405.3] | 1.38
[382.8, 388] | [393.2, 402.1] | 1.06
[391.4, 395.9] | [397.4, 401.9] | 1.36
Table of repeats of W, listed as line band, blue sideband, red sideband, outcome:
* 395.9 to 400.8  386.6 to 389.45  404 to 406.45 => 0.519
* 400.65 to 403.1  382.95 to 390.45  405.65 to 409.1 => -0.237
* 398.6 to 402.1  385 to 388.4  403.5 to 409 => -0.141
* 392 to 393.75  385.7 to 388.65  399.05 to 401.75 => 0.688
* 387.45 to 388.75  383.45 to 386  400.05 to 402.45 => 0.077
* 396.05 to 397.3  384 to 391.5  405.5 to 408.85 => 0.578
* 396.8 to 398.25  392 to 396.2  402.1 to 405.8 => 0.264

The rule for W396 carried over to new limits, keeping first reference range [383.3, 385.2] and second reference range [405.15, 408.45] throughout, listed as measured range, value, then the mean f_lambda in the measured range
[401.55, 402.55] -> -0.11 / 9.85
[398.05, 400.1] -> -0.08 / 9.27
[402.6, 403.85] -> -0.05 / 9.39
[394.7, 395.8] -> -0.03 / 8.54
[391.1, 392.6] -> -0.05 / 8.38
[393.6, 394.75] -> 0.19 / 6.88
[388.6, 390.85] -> 0.07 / 7.31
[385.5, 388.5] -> -0.12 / 8.42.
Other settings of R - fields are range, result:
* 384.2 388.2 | 8.6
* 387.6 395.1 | 7.18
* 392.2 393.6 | 5.13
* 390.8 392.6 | 8.45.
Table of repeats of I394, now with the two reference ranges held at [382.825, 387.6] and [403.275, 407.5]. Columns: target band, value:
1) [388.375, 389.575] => 0.252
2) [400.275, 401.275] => -0.041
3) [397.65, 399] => -0.008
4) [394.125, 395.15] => 0.070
